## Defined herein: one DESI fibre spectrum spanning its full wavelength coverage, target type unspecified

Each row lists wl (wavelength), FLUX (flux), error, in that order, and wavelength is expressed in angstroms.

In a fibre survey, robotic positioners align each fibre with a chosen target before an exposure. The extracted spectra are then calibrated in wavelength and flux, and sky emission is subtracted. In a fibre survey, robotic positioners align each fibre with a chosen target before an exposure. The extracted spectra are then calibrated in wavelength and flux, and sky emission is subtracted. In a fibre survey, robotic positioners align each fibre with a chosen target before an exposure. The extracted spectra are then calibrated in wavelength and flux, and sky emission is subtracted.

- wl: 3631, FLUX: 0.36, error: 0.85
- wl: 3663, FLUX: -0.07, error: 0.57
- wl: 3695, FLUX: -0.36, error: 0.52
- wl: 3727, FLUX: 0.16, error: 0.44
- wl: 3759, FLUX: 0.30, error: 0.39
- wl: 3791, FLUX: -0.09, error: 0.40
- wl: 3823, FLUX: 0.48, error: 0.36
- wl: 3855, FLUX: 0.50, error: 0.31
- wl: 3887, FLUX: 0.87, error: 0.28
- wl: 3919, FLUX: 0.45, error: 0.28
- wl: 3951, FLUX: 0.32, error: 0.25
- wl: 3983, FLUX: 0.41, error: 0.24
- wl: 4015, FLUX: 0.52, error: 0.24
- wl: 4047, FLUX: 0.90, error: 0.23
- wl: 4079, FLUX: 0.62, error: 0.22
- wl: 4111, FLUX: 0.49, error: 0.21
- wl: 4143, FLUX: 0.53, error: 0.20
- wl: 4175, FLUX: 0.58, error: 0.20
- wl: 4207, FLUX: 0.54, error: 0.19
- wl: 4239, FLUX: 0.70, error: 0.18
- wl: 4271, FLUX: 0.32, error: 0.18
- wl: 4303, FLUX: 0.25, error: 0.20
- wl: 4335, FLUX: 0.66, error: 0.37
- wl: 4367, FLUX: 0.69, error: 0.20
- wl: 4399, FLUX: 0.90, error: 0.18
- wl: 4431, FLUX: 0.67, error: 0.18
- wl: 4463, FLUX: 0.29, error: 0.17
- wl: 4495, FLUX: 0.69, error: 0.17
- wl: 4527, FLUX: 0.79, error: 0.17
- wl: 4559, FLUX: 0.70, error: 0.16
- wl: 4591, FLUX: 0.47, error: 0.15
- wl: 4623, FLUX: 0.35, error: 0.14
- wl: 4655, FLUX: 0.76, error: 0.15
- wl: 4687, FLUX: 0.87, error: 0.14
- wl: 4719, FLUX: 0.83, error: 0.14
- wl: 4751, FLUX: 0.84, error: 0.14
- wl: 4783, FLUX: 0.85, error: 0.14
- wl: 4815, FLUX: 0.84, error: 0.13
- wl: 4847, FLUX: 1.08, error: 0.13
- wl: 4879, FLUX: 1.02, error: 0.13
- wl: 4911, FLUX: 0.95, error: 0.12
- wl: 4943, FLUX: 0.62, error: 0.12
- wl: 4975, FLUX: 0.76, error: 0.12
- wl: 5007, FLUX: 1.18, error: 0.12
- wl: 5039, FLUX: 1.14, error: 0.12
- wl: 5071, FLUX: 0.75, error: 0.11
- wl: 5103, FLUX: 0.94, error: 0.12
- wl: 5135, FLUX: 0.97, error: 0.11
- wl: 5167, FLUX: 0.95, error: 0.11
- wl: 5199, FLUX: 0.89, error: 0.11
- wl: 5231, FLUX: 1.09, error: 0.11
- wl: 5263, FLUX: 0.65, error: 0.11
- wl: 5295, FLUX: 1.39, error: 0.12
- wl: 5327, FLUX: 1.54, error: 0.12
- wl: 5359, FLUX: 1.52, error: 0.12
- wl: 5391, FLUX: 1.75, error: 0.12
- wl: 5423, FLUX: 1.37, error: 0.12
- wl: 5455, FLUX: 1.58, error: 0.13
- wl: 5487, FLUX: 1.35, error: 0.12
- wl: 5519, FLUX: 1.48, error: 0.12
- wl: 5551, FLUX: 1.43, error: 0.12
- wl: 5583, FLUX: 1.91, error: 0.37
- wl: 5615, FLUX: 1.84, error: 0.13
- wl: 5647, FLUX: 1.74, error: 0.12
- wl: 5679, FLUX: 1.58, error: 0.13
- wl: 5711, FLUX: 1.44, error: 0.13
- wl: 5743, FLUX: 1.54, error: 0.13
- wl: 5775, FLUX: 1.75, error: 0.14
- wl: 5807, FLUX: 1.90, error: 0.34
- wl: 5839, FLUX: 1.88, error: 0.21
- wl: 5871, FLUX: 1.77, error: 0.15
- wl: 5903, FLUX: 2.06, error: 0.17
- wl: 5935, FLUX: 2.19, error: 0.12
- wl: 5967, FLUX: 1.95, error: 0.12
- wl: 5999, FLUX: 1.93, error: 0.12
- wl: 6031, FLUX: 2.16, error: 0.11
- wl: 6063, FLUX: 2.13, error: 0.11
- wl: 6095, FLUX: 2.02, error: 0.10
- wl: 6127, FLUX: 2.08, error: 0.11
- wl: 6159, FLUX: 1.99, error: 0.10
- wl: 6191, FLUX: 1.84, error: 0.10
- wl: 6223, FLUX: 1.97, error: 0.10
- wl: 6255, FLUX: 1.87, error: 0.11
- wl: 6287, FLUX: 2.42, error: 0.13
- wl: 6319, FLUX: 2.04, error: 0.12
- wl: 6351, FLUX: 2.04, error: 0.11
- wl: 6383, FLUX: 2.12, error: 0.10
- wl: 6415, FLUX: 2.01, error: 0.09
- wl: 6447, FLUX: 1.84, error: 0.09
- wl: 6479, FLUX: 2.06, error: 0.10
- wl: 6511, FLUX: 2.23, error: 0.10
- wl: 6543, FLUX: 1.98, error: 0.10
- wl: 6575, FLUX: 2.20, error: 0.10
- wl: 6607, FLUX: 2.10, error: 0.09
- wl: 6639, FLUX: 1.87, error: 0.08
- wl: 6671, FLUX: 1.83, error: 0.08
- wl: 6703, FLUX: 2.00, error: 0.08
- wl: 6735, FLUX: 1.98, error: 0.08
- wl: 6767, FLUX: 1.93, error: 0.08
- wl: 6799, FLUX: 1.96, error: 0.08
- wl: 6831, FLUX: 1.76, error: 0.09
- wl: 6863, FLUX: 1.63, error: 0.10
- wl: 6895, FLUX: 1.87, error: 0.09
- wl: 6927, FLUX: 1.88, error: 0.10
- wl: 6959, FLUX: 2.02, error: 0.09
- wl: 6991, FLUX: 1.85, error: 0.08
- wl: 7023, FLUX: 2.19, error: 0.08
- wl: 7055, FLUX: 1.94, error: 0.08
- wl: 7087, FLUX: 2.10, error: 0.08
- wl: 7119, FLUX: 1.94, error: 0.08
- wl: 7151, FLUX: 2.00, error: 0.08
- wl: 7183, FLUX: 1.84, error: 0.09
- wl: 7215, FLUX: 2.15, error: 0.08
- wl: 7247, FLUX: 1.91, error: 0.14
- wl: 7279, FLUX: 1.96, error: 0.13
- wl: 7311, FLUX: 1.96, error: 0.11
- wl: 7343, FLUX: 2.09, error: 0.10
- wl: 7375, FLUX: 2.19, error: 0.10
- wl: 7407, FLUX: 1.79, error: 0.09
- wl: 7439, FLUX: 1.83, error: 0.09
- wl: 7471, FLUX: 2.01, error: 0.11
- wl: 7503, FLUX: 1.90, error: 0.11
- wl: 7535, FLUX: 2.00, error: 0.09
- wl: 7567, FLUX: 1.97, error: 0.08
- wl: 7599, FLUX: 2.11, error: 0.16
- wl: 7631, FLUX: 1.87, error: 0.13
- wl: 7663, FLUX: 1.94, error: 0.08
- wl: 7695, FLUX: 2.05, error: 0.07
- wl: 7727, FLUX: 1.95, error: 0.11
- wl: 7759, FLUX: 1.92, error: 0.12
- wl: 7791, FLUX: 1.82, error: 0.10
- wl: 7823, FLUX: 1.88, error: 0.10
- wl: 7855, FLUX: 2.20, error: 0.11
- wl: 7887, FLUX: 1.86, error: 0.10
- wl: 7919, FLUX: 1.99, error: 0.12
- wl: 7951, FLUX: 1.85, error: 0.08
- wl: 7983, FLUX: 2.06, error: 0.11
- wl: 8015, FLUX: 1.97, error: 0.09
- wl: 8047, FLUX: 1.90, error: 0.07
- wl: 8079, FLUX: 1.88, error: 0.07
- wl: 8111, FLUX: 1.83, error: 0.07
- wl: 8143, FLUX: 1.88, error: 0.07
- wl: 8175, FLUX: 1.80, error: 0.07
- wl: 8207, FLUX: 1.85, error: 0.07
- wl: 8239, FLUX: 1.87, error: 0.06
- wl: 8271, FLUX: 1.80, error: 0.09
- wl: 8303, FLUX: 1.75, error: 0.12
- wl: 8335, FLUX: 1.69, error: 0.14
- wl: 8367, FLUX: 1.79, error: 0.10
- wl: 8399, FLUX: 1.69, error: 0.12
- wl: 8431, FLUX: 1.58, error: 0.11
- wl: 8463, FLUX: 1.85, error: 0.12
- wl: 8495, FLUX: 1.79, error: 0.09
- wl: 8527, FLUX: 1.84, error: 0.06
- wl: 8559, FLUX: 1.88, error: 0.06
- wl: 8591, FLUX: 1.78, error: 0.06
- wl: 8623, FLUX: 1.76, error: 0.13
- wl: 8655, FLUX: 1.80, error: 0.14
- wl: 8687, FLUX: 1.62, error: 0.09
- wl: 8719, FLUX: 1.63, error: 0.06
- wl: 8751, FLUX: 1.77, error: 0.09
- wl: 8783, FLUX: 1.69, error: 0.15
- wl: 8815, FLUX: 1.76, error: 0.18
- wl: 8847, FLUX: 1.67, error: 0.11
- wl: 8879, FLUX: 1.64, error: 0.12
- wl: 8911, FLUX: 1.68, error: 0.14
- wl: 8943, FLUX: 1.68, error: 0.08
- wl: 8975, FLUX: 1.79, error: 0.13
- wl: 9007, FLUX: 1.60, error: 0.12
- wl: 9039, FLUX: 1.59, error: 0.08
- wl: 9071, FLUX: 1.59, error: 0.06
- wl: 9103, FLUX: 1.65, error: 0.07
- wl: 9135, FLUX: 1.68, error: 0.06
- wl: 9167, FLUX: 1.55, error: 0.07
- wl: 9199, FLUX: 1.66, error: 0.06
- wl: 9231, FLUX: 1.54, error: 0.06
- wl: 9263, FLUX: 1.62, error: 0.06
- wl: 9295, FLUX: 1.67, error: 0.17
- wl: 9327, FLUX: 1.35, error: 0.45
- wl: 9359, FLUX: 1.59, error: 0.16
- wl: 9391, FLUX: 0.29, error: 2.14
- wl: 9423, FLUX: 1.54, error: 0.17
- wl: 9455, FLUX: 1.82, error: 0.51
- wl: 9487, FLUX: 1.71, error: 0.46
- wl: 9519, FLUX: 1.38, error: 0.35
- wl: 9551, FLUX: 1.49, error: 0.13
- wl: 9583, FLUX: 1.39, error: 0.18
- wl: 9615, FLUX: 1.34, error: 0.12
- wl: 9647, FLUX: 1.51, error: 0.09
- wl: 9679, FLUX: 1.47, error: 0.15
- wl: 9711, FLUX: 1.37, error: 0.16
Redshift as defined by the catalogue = 0.325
